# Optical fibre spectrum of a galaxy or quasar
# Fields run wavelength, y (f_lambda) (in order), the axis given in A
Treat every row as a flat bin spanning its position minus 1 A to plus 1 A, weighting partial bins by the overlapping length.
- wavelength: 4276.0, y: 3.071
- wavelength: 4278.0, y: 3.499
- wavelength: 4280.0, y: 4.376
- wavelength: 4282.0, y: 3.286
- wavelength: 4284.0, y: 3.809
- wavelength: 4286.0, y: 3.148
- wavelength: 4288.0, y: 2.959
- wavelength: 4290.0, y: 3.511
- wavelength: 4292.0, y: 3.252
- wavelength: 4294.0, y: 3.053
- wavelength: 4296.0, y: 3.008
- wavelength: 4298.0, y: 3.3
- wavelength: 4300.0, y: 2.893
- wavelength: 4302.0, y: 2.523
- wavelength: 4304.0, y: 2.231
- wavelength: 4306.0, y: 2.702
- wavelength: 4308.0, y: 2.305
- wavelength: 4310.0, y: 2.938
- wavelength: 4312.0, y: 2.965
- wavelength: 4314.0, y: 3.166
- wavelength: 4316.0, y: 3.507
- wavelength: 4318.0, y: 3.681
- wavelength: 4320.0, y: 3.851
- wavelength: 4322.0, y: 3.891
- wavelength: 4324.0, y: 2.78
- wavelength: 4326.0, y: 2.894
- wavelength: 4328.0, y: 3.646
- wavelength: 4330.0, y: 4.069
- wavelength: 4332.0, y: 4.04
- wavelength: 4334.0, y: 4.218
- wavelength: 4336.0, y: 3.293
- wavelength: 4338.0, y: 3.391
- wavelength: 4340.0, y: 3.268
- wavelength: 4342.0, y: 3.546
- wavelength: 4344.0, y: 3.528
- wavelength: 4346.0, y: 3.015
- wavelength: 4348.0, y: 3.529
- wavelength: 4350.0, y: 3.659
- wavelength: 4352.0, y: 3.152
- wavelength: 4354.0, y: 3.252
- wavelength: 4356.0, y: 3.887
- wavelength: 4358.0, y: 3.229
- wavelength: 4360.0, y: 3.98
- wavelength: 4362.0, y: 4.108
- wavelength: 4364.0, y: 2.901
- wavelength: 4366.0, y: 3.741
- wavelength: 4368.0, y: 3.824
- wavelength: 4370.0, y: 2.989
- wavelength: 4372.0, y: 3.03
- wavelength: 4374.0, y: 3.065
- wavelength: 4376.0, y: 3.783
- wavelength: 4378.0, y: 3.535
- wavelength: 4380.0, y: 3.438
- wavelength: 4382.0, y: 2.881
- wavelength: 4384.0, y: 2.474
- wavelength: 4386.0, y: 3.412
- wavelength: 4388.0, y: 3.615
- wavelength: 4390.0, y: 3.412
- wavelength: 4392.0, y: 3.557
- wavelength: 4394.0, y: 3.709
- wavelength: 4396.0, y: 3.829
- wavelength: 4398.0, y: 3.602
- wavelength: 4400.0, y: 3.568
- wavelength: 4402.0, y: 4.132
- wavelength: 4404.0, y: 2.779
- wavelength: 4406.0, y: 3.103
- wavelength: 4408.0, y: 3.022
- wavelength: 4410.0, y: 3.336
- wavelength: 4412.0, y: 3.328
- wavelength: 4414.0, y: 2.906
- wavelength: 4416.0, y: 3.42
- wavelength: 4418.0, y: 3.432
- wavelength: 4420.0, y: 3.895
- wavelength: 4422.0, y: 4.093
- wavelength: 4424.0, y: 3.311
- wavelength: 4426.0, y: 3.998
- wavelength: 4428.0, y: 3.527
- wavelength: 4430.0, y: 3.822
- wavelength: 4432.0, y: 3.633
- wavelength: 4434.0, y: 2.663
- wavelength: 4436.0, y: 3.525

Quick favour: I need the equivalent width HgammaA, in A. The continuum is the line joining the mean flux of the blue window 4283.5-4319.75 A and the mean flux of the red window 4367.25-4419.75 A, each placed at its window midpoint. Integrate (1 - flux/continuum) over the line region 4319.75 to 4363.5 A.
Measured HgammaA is -4.9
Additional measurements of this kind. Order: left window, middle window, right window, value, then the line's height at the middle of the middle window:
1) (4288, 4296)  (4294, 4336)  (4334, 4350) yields 1.1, 3.31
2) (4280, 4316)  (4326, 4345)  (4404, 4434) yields -2.7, 3.17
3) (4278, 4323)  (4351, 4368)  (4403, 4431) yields -1.2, 3.32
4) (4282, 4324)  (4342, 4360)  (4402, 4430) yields -1.0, 3.26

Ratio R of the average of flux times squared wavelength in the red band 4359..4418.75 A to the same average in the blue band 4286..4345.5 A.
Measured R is 1.1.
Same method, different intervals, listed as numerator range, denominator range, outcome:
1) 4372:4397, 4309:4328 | 1.05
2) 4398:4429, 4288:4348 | 1.11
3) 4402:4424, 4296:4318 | 1.22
